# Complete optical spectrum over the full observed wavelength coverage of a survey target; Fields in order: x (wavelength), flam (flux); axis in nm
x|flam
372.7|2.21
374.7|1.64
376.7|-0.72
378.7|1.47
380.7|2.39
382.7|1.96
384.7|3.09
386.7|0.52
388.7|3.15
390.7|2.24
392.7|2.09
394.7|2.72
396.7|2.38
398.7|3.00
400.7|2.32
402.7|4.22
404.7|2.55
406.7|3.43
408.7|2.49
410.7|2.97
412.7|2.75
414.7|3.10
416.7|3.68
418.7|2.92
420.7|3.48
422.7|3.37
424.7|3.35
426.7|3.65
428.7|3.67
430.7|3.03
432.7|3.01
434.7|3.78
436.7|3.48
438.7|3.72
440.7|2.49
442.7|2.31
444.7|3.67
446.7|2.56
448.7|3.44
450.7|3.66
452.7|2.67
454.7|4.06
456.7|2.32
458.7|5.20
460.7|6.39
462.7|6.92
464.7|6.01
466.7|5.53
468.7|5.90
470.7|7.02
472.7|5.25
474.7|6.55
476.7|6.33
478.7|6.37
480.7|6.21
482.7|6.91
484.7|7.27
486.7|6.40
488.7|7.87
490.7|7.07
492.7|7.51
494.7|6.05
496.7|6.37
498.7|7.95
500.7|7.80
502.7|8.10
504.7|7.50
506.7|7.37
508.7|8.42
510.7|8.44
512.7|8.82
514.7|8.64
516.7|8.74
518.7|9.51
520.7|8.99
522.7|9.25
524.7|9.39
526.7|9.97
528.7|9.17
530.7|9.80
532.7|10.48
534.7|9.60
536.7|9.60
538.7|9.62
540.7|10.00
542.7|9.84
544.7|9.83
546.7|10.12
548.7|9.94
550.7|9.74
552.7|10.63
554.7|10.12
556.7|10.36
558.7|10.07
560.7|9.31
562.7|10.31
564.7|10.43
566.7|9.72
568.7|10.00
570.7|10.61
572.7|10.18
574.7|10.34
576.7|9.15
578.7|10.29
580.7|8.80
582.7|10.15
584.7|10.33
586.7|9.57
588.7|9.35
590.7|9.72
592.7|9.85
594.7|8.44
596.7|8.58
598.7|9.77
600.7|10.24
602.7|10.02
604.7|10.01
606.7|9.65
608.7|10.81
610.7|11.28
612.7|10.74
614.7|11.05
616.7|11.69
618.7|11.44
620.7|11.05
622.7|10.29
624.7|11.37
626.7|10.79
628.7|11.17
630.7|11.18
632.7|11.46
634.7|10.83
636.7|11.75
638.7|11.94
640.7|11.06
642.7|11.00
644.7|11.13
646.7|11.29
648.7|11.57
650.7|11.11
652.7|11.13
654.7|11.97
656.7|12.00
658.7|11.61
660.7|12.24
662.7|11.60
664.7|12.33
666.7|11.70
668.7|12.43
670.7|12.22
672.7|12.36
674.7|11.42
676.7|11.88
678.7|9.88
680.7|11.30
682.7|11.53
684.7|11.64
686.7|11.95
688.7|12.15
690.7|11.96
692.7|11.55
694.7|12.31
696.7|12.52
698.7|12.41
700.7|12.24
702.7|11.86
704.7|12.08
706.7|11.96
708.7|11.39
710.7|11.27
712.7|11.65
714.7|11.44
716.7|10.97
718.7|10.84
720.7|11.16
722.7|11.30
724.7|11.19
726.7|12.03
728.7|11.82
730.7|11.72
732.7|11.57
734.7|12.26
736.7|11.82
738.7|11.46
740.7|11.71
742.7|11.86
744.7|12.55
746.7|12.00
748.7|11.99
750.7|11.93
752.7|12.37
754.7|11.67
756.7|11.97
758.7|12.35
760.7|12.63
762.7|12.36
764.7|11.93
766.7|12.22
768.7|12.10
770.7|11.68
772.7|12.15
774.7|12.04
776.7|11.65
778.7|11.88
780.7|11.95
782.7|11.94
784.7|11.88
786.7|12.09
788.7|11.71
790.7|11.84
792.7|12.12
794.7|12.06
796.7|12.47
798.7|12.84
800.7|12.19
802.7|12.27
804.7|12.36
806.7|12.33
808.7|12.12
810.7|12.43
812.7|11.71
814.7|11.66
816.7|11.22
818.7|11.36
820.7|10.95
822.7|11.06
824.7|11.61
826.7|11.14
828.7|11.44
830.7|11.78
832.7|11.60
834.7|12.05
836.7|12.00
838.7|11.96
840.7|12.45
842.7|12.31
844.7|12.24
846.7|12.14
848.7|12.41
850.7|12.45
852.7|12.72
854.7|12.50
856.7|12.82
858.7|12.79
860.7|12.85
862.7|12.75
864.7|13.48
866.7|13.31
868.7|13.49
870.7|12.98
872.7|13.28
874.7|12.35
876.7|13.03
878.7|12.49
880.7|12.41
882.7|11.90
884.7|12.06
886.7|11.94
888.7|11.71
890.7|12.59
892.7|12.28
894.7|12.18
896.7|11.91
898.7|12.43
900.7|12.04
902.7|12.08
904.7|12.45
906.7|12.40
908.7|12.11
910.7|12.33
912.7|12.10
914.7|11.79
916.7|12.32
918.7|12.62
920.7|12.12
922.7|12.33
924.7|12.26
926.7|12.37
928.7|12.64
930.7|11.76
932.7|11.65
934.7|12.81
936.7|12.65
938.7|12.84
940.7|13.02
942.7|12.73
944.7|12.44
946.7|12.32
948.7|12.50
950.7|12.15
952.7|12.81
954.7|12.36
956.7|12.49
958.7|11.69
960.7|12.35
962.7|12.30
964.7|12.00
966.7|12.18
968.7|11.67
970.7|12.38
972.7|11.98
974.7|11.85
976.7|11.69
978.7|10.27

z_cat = 0.151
